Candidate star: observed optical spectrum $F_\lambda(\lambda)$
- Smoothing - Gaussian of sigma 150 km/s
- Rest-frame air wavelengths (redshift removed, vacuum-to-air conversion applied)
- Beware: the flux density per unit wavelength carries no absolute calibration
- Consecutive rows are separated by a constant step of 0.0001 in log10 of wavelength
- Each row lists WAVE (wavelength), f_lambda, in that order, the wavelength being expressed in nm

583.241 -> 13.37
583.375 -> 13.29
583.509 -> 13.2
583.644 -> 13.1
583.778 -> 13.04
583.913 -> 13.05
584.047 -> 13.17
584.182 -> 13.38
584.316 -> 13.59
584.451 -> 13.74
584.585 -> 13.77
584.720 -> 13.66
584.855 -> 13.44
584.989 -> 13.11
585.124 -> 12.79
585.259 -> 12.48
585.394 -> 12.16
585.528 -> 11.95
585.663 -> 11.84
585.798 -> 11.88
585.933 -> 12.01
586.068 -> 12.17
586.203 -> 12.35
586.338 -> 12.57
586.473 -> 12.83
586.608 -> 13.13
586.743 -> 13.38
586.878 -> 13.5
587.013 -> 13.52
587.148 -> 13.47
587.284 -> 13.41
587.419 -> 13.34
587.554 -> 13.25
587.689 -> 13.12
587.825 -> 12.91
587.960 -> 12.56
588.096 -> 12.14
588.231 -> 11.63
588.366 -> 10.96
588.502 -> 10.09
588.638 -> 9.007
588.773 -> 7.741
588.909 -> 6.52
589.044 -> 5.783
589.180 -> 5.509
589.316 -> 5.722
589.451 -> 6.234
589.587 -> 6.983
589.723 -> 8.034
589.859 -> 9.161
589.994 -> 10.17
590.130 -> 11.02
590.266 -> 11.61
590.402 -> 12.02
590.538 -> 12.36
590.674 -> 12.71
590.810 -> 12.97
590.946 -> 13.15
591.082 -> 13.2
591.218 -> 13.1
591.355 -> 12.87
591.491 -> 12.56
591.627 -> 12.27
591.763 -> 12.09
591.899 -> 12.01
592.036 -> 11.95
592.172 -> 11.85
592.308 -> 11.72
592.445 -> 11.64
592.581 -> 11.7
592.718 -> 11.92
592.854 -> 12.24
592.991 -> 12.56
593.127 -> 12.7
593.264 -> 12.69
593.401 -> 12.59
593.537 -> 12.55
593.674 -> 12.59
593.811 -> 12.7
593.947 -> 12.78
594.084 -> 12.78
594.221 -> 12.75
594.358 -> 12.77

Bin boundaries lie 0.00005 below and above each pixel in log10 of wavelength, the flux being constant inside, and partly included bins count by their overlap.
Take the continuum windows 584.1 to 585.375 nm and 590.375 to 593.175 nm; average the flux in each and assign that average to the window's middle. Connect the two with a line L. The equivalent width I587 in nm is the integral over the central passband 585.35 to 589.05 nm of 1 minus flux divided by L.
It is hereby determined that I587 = 0.32 nm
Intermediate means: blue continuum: 13.3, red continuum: 12.4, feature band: 11.9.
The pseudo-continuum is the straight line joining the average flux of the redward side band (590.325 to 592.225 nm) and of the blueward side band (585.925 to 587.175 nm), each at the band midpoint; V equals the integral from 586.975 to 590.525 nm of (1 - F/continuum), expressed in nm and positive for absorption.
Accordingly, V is 0.70 nm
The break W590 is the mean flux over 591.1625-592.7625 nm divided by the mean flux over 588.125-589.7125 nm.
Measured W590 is 1.5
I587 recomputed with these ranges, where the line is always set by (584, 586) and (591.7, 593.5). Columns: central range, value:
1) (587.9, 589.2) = 0.334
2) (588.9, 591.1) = 0.492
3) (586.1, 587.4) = -0.043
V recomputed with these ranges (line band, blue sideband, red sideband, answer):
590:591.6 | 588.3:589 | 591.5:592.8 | -0.25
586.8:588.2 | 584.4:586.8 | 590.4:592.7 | -0.05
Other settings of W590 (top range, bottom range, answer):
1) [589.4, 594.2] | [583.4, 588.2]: 0.91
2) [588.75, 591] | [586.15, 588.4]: 0.72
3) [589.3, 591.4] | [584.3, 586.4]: 0.85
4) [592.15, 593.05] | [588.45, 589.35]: 1.66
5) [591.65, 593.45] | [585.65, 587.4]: 0.95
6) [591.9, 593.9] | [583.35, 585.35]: 0.92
